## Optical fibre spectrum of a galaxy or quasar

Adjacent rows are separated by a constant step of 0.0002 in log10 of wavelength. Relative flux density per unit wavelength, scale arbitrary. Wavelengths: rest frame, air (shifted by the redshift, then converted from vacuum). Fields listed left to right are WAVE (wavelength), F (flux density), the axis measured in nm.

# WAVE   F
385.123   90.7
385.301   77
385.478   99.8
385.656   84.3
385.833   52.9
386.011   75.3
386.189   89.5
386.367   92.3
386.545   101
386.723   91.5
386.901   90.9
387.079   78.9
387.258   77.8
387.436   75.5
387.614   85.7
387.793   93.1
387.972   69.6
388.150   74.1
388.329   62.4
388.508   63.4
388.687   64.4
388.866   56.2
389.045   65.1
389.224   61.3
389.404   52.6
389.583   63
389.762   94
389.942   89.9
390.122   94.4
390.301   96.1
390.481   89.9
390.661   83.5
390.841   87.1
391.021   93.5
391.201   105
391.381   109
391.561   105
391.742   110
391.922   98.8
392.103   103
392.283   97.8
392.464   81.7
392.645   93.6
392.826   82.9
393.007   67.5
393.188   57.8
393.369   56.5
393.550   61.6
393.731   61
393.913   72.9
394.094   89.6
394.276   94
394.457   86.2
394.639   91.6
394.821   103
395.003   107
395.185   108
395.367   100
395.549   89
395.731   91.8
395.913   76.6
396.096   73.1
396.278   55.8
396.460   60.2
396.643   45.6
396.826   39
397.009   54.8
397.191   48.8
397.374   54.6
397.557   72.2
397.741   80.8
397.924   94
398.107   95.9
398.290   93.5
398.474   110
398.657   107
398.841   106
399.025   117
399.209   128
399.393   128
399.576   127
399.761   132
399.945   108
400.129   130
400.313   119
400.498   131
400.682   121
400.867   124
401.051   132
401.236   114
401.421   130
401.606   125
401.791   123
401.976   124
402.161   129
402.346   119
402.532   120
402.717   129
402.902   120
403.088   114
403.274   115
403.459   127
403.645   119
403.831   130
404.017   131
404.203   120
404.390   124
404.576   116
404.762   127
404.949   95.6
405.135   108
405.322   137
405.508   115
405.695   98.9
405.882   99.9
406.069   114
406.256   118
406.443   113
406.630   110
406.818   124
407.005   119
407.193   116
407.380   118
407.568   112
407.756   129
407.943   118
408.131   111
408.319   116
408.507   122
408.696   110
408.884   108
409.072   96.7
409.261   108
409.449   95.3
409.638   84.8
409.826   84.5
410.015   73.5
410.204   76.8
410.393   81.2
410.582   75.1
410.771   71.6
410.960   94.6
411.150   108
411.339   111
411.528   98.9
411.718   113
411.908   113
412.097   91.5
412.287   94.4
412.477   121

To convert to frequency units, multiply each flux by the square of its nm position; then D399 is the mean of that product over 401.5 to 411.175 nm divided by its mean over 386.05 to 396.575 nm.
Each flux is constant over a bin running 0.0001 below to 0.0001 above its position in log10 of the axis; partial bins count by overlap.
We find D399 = 1.44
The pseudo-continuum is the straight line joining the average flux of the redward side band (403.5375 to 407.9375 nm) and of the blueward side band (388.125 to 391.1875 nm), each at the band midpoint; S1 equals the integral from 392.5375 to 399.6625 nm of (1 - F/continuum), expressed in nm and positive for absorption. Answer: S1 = 0.691 nm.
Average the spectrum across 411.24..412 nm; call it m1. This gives 109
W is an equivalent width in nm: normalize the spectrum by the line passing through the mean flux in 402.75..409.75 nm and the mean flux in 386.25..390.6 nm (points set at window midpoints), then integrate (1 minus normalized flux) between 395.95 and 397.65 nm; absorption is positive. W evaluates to 0.69 nm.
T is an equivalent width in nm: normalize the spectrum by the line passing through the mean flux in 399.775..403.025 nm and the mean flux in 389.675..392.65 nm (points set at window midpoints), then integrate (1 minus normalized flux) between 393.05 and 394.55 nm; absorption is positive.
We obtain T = 0.45 nm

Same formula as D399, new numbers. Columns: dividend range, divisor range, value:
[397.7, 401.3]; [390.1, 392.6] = 1.24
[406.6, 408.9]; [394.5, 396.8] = 1.51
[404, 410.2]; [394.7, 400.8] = 1.22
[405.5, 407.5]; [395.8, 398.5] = 1.70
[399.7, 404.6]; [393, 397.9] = 1.71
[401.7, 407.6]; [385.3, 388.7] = 1.61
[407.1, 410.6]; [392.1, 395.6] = 1.30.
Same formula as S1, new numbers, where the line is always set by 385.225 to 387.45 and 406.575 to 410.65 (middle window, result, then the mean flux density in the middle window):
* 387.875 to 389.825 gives 0.46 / 65.7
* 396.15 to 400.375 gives 0.17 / 91.4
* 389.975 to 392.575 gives -0.24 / 96.6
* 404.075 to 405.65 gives -0.26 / 118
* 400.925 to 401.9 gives -0.27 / 125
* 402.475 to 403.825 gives -0.30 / 121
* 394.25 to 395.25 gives -0.07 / 98.3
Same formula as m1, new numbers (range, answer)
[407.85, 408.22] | 115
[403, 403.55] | 119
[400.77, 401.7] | 125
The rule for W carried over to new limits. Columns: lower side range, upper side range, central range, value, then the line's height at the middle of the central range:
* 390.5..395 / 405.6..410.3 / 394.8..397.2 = 0.43 nm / 91.7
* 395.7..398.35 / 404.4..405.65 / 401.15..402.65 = -0.39 nm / 97.6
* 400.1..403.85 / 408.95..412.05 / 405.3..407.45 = -0.14 nm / 108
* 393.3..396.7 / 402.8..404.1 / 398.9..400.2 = -0.26 nm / 103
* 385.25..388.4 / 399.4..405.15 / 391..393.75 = 0.26 nm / 96.4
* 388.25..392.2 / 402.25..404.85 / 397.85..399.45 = 0.00 nm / 108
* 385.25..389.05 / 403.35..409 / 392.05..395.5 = 0.26 nm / 91.8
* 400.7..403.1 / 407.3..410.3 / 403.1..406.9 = -0.08 nm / 115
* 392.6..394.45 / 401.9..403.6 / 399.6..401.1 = -0.21 nm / 109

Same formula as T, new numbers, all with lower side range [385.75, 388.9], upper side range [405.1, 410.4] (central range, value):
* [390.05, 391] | -0.09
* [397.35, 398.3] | 0.11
